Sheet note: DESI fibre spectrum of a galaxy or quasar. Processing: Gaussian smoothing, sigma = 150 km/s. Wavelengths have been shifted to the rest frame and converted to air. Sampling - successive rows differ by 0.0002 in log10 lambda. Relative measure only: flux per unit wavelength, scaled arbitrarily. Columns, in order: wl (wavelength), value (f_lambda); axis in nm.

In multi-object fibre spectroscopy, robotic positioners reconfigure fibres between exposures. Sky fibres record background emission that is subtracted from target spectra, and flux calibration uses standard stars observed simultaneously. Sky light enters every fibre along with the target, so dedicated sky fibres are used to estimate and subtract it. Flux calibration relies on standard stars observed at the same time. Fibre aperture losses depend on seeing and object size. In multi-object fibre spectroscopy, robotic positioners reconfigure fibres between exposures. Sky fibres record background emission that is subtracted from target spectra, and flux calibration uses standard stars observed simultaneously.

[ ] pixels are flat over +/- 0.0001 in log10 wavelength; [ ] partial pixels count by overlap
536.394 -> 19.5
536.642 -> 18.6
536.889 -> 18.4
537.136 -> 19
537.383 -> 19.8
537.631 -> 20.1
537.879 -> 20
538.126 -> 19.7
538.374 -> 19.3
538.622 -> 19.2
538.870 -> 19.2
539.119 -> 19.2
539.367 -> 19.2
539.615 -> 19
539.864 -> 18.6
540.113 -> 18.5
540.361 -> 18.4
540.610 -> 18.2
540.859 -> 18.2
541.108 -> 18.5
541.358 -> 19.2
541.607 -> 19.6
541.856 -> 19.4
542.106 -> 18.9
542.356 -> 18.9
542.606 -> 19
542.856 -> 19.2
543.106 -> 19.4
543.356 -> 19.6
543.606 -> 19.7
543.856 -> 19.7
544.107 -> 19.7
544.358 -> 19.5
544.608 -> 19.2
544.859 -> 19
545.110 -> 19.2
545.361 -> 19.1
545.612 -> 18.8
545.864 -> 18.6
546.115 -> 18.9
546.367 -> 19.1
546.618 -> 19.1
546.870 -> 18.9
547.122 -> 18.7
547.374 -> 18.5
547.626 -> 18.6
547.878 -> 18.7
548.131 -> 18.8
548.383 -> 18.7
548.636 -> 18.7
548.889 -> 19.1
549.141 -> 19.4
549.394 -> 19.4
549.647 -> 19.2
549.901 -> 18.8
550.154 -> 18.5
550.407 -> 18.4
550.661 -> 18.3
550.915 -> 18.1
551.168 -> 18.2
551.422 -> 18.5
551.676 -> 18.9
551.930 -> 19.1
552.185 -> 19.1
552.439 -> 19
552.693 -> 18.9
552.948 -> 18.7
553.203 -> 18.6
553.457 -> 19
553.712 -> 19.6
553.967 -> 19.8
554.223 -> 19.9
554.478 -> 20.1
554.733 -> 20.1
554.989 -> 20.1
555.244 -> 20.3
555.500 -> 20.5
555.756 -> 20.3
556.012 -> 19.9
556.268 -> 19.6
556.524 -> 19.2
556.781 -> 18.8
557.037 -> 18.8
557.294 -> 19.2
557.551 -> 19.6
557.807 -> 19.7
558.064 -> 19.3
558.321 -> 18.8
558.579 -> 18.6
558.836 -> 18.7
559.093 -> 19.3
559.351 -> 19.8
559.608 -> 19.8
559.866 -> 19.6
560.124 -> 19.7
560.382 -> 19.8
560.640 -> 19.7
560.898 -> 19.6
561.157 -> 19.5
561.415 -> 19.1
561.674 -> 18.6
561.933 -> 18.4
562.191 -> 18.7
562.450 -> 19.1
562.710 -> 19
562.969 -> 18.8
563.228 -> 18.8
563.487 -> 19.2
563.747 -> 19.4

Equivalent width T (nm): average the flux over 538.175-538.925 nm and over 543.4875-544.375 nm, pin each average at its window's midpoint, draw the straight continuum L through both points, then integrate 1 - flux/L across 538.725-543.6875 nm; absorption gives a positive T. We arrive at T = 0.12 nm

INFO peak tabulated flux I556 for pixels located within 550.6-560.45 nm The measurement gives 20.5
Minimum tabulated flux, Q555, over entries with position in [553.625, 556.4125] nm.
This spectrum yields 19.6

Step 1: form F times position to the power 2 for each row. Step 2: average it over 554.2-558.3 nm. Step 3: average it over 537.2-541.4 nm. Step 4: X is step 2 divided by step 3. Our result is 1.10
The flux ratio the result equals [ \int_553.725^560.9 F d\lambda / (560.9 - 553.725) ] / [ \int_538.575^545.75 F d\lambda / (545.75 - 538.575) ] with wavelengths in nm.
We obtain 1.0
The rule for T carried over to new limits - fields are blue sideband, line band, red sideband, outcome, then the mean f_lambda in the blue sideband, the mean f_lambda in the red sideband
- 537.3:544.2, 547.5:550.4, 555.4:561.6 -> 0.06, 19.2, 19.4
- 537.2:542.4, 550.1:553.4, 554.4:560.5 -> 0.13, 19.1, 19.6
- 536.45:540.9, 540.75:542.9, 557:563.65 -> 0.01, 19.1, 19.2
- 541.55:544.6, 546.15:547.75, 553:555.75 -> 0.06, 19.4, 19.8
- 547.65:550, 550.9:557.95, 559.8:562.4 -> -0.10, 19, 19.3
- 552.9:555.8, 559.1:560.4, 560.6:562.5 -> -0.03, 19.8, 19.1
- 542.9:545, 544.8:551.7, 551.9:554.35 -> 0.19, 19.5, 19.2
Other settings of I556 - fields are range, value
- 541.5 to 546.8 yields 19.7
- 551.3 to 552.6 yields 19.1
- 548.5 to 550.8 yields 19.4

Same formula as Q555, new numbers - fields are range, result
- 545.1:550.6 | 18.4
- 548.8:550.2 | 18.5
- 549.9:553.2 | 18.1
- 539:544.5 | 18.2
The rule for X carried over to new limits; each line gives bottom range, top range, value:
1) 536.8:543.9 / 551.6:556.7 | 1.07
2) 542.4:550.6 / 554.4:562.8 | 1.07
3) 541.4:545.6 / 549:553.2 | 1.00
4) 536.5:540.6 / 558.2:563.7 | 1.09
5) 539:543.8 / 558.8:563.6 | 1.09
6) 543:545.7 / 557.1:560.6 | 1.05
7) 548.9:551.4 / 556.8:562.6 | 1.06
